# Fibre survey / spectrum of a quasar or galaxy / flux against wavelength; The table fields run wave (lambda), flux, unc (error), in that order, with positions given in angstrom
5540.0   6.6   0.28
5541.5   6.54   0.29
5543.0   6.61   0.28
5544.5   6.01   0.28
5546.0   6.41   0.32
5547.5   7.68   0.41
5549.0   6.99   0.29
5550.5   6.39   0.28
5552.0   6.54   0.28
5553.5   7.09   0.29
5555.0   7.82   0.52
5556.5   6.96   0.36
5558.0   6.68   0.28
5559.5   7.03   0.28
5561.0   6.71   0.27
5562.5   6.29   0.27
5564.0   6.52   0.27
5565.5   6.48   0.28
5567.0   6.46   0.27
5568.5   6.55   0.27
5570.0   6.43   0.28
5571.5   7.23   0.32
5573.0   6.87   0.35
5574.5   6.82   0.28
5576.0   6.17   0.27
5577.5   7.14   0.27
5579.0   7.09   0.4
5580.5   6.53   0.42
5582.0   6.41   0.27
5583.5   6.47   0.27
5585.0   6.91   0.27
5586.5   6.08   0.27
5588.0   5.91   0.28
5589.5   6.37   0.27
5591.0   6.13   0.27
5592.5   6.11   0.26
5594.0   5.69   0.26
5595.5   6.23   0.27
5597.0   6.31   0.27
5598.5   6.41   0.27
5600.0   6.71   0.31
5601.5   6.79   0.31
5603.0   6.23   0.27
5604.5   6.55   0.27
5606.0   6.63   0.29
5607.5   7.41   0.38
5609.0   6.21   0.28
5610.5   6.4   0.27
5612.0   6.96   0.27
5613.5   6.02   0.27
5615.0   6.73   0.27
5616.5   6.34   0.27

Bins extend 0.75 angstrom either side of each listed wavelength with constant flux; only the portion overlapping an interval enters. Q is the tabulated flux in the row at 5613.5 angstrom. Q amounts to 6.02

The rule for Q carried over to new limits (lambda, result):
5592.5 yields 6.11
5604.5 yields 6.55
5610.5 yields 6.4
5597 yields 6.31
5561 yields 6.71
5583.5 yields 6.47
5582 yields 6.41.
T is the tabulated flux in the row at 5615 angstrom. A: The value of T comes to 6.73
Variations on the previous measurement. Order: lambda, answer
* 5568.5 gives 6.55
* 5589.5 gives 6.37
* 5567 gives 6.46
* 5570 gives 6.43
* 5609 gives 6.21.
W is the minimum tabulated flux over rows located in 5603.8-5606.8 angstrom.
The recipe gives 6.55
